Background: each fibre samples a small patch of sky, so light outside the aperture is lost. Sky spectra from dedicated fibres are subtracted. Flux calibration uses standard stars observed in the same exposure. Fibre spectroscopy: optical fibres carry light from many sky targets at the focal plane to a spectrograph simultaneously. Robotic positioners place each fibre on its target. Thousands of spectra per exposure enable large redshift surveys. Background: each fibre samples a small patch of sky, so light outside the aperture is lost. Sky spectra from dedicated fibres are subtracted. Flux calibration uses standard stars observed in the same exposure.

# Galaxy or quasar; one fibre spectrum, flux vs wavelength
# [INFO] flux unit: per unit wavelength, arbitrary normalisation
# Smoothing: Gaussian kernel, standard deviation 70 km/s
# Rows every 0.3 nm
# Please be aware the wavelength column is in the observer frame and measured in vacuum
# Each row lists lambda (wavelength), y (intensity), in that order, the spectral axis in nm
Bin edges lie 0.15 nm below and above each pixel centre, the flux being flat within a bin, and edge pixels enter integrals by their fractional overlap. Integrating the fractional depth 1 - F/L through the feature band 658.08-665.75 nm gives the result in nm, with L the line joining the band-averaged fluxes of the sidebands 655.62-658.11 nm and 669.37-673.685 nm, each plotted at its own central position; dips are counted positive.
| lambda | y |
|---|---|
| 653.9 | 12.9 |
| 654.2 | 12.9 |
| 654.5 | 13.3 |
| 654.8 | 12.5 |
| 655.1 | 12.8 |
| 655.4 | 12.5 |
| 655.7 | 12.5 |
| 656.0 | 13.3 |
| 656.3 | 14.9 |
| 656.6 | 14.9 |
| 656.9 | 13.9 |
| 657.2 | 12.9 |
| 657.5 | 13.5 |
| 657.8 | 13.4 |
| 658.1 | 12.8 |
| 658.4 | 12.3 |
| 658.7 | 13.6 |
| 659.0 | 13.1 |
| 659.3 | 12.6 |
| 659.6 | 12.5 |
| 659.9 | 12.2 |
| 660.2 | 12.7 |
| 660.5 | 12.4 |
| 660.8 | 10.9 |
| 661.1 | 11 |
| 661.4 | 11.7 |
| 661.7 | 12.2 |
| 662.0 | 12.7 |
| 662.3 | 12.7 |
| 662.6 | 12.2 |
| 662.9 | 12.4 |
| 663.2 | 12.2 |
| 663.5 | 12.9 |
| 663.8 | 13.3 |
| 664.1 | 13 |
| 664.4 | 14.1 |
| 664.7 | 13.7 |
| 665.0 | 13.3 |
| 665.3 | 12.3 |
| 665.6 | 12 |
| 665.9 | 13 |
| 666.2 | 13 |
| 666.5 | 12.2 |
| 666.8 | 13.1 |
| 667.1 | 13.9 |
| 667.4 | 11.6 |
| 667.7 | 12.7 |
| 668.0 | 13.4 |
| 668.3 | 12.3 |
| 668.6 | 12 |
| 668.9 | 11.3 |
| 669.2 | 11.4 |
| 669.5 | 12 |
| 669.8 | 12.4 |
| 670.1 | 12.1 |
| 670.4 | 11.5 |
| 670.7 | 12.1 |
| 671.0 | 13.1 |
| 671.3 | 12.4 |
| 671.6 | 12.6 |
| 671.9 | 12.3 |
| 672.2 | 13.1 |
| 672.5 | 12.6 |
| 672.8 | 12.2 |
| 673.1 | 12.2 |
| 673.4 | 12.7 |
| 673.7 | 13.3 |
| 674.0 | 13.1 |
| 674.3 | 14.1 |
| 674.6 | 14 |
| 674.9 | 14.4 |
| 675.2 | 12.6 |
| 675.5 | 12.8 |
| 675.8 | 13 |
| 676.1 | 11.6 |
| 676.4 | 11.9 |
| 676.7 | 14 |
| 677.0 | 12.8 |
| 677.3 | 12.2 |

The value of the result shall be 0.37 nm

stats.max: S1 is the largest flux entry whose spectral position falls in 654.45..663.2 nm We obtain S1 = 14.9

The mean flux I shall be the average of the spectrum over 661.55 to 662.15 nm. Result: 12.5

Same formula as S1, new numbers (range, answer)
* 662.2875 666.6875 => 14.1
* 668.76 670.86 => 12.4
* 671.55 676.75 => 14.4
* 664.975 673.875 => 13.9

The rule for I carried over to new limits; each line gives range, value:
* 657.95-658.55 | 12.6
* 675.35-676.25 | 12.5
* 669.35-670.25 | 12.2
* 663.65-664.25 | 13.2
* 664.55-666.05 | 12.9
